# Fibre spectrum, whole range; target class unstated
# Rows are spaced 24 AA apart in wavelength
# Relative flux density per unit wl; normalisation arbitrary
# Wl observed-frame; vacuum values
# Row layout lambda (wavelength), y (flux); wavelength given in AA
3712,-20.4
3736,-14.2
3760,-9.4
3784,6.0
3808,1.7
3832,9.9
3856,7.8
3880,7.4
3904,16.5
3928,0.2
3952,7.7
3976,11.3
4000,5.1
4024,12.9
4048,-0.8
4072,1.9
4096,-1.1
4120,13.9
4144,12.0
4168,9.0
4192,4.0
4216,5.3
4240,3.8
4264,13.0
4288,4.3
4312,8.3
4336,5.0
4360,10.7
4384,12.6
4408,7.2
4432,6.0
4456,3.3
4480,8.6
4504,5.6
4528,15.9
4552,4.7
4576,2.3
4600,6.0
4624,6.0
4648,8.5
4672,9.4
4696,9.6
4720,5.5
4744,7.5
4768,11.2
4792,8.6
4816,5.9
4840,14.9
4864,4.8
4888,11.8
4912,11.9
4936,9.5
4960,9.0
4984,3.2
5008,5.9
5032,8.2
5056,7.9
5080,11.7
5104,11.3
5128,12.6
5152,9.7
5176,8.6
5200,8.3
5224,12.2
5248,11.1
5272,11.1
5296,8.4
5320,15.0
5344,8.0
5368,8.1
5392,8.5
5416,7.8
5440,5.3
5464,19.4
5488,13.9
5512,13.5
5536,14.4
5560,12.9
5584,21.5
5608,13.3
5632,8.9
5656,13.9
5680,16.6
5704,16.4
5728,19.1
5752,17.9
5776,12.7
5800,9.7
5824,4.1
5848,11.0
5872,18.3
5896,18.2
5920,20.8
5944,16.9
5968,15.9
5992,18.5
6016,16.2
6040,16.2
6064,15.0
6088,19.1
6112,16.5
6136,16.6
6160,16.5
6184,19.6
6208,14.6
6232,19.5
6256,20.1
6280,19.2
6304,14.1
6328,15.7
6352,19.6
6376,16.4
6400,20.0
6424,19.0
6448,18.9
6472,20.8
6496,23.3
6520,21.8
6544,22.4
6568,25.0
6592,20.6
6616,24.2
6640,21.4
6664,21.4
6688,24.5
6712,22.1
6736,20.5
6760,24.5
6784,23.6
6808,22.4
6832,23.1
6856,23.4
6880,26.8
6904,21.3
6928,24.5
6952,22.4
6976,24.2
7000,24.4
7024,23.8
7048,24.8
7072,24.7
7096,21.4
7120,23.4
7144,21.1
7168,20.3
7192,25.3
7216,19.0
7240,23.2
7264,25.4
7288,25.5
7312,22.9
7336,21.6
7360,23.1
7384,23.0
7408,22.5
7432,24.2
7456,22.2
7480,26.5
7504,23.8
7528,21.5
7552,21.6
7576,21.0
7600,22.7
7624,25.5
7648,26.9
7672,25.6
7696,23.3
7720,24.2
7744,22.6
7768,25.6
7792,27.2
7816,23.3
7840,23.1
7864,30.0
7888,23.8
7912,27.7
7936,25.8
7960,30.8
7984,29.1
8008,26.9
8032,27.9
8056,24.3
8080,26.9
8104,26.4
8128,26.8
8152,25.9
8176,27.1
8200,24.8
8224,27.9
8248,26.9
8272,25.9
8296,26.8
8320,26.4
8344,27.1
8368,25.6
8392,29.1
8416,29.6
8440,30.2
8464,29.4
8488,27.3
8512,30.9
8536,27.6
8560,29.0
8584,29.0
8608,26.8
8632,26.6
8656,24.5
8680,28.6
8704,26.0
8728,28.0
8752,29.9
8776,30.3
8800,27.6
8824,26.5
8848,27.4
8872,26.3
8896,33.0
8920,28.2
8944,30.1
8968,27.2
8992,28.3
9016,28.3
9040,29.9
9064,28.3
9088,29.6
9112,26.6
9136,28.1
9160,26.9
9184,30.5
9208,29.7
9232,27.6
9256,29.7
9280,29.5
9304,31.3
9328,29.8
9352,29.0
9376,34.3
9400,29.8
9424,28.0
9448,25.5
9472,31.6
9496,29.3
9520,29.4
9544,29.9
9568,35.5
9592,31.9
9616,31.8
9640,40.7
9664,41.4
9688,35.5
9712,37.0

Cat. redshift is 0.47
